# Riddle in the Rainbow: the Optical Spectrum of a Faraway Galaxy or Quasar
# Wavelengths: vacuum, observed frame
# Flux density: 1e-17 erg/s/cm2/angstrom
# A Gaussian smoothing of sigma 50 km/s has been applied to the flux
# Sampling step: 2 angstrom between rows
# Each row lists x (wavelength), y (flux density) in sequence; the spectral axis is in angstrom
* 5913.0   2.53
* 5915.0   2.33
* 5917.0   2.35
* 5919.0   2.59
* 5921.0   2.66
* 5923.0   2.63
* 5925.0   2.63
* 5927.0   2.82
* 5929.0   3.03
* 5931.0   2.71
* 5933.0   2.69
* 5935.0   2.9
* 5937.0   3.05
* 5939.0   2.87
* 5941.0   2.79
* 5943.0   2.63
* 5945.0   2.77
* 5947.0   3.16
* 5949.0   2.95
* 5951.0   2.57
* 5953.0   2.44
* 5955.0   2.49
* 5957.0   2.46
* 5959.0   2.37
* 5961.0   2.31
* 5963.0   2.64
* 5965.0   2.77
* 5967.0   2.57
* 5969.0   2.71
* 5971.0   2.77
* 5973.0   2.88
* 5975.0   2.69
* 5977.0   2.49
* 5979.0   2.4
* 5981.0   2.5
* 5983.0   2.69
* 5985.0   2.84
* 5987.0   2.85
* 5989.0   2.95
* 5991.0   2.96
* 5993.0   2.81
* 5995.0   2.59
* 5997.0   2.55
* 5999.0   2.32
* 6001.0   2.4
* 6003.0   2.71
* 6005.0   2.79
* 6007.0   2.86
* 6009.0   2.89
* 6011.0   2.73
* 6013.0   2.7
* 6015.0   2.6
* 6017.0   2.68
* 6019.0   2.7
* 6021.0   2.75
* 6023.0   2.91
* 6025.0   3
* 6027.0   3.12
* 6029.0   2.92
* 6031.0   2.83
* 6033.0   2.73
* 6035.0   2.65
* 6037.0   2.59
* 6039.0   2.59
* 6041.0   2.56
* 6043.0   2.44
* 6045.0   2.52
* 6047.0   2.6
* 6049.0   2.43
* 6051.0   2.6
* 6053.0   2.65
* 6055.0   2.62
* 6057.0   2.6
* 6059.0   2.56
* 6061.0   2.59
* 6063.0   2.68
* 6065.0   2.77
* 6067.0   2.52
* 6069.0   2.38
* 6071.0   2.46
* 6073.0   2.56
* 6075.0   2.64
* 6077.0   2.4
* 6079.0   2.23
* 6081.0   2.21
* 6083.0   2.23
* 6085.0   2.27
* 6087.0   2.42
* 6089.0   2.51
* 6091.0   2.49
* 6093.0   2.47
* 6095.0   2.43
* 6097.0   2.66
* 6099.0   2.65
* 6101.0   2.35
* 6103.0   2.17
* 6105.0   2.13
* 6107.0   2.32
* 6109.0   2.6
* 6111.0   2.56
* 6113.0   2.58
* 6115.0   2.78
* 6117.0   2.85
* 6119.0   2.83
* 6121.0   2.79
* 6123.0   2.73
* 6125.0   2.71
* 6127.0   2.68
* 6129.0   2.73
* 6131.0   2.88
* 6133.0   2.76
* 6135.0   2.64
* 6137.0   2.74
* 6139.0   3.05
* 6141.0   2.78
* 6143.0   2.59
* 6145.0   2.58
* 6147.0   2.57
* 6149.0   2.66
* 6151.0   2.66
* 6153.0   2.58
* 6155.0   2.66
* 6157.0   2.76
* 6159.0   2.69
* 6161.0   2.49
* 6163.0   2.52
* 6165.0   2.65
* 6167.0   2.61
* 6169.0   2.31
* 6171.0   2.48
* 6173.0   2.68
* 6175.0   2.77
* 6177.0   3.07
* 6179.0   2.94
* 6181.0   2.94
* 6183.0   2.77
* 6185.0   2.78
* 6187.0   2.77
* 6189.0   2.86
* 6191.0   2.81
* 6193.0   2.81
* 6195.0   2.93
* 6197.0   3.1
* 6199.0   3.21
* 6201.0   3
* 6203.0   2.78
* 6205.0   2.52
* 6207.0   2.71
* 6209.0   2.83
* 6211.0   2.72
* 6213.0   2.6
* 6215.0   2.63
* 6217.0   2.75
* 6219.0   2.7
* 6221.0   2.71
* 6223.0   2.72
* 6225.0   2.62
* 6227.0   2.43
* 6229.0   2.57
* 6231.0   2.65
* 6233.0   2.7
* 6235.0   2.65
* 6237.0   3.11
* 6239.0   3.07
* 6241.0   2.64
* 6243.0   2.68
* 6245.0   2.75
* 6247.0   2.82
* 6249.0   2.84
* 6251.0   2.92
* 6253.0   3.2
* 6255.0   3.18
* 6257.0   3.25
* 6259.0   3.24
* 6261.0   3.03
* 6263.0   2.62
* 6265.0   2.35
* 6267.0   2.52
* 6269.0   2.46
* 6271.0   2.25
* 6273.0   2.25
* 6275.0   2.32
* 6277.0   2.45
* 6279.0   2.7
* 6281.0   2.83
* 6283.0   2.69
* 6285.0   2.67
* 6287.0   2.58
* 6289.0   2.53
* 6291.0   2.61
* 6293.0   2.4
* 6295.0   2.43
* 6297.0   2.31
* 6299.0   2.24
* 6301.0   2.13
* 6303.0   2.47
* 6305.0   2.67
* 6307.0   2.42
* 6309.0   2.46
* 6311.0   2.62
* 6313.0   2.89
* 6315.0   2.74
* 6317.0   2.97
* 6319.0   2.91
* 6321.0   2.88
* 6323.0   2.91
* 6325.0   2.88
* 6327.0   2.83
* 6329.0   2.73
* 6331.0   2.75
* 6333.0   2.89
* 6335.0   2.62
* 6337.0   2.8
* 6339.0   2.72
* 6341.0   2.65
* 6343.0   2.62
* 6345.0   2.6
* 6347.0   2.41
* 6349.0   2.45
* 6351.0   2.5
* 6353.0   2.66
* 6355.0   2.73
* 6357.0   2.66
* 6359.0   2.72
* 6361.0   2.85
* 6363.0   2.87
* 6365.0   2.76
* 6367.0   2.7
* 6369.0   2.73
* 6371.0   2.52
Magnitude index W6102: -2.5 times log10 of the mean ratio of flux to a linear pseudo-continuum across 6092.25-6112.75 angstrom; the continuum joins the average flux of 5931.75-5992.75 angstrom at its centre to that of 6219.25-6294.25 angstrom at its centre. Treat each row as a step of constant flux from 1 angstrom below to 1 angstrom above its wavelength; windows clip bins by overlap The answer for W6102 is 0.11 mag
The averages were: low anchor 2.71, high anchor 2.7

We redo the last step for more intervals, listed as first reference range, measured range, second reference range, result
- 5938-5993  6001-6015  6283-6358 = -0.023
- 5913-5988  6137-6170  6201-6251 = 0.030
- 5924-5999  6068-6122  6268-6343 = 0.080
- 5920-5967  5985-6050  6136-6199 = 0.002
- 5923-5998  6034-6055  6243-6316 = 0.051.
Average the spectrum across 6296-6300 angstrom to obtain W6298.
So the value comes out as 2.28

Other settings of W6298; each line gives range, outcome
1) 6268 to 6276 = 2.32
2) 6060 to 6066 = 2.68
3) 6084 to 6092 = 2.42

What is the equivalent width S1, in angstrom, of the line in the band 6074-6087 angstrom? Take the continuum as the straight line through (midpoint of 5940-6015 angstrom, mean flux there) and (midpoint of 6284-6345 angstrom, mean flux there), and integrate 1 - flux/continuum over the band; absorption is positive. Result 1.6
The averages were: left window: 2.67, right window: 2.64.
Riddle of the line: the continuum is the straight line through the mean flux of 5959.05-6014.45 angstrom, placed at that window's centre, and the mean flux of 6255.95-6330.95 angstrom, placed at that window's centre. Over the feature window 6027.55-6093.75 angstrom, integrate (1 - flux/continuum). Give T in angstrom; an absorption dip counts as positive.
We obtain 3.0 angstrom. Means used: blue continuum 2.67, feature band 2.54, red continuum 2.63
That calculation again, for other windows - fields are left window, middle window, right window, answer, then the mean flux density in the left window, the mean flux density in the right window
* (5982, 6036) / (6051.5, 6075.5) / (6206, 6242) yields 1.4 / 2.76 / 2.71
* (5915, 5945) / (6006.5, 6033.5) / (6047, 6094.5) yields -2.5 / 2.73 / 2.49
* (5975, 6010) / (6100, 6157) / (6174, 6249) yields 2.2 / 2.68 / 2.79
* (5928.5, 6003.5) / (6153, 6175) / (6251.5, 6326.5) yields 0.6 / 2.69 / 2.65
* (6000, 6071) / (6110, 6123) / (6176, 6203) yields 0.3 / 2.67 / 2.92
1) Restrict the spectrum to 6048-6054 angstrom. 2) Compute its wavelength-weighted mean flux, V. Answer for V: 2.56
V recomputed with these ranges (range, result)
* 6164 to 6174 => 2.55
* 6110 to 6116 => 2.64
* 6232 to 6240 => 2.88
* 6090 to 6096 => 2.46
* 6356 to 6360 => 2.69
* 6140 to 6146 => 2.65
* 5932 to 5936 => 2.79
